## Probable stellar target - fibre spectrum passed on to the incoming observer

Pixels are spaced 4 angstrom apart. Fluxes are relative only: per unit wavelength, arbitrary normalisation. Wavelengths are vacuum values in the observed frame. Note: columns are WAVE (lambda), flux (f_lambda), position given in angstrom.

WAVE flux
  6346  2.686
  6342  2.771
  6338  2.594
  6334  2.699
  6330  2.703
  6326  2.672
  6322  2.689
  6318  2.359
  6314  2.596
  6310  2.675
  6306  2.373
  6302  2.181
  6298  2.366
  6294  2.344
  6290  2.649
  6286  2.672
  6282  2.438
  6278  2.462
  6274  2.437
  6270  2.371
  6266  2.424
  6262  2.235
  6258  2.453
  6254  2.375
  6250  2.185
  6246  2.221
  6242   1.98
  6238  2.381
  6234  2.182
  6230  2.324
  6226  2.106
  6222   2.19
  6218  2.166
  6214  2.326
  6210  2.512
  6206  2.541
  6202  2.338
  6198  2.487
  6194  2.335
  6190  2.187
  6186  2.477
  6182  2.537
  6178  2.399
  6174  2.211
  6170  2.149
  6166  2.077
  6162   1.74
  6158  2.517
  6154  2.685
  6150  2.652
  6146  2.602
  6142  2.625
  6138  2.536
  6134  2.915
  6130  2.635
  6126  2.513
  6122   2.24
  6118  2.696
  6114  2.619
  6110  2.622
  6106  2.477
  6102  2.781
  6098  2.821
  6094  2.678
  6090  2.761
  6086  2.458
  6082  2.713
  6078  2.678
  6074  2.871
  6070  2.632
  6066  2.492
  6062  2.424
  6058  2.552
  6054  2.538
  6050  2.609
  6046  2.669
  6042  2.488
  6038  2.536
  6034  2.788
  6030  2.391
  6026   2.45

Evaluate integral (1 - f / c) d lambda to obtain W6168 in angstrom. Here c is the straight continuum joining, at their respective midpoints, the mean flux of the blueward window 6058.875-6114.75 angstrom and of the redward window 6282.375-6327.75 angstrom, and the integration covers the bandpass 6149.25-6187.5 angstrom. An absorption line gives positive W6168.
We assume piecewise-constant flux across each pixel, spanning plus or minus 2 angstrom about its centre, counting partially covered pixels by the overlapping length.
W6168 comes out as 3.82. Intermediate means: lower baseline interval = 2.64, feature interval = 2.33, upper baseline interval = 2.5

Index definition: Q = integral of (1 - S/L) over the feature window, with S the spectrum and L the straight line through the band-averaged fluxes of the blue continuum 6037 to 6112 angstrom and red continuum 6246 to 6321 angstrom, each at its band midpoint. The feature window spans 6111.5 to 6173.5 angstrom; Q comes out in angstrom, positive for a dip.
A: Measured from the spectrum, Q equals 2.0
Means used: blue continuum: 2.62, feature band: 2.47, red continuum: 2.42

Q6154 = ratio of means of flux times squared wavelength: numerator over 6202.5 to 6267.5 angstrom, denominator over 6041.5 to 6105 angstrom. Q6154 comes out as 0.9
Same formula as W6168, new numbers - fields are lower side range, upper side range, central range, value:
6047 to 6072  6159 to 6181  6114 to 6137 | -2.9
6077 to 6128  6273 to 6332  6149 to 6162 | 0.5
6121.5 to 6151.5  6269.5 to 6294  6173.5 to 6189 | 1.0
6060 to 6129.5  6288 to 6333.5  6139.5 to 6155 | -0.3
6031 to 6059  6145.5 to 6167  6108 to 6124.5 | -0.6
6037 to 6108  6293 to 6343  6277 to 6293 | 0.0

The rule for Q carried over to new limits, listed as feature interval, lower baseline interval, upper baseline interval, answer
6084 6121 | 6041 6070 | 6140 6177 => -2.75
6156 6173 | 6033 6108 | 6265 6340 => 3.00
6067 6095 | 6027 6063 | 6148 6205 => -2.01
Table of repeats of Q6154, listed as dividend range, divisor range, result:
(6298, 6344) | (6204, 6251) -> 1.17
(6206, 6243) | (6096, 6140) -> 0.89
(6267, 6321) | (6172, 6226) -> 1.08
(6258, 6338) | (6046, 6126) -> 1.02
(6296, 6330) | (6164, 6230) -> 1.12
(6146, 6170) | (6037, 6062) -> 0.95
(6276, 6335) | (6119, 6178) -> 1.09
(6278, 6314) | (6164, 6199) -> 1.11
